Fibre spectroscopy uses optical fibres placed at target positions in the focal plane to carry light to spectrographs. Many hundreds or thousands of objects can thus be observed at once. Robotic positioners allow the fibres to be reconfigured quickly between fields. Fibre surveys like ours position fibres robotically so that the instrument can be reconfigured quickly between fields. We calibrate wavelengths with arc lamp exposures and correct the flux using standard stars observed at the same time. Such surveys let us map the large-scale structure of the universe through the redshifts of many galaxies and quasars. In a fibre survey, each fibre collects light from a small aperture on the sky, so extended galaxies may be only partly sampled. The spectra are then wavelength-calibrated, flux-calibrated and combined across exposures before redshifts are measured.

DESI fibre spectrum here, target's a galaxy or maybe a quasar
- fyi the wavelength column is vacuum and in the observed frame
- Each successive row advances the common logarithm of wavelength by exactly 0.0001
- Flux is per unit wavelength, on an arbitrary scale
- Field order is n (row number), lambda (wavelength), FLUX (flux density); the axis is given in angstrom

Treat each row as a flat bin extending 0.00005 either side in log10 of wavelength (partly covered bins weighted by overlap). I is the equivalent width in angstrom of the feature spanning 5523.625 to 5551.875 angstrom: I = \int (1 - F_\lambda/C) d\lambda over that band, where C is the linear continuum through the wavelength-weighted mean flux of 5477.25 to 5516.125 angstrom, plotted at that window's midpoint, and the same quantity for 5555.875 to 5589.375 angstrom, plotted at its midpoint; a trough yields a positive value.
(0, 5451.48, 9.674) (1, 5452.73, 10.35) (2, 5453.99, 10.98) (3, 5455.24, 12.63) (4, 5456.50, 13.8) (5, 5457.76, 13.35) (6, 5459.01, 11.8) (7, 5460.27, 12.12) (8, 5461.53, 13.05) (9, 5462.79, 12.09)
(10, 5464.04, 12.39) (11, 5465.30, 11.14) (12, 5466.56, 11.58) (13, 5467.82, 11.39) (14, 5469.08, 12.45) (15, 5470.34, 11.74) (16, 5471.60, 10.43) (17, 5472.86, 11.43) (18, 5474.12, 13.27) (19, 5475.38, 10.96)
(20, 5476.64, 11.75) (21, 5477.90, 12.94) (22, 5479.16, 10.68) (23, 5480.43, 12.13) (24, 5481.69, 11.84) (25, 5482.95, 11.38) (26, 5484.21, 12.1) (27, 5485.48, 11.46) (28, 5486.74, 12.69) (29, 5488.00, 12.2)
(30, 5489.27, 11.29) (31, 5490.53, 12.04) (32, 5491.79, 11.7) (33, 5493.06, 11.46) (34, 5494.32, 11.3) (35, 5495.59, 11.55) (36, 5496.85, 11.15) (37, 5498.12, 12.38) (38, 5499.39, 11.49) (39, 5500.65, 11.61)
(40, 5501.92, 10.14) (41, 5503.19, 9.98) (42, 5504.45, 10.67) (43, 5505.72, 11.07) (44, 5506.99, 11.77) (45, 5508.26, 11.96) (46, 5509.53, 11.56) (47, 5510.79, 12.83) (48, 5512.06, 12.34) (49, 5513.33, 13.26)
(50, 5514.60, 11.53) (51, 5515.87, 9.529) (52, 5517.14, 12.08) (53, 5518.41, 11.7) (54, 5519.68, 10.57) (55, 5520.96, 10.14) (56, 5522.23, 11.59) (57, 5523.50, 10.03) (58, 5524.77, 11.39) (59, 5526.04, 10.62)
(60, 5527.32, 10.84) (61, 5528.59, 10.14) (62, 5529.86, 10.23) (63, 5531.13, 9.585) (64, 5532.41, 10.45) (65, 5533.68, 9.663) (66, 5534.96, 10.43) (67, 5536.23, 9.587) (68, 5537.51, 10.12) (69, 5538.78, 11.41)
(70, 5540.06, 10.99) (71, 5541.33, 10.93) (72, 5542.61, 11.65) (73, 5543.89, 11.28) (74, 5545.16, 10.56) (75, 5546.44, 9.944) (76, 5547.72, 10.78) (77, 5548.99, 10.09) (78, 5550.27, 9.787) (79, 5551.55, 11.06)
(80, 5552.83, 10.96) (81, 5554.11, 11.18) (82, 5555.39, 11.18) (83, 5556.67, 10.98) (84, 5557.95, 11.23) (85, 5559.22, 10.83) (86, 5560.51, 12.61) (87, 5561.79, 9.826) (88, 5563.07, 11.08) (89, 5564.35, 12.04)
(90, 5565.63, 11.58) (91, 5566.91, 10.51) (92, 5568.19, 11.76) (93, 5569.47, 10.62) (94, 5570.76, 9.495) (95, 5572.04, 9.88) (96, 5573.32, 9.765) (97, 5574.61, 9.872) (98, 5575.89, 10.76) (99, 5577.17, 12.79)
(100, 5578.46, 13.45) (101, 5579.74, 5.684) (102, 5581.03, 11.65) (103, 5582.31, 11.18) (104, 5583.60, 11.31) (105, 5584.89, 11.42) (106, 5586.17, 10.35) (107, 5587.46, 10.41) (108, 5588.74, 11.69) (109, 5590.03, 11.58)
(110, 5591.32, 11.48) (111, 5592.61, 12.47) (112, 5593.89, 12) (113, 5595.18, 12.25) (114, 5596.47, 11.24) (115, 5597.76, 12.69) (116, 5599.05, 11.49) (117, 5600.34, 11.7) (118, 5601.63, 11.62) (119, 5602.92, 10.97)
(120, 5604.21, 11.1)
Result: 1.8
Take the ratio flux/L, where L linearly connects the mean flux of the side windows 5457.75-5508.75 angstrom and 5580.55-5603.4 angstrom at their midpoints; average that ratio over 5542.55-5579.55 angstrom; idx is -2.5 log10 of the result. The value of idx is 0.07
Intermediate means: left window 11.7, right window 11.5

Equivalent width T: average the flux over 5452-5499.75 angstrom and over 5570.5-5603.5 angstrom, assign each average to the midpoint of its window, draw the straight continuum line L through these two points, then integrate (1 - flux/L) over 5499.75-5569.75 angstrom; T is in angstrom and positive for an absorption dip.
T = 3.2 angstrom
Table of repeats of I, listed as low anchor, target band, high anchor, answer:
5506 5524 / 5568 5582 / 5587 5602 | 1.4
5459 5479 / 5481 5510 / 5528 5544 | -0.5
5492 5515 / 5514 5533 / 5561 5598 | 1.2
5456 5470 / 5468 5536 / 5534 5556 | 1.0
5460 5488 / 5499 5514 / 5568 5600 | 0.1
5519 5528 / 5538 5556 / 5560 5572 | 0.1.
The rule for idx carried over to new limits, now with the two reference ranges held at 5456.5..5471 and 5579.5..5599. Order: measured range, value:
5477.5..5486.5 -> 0.022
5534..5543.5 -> 0.091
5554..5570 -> 0.027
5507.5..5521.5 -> 0.020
